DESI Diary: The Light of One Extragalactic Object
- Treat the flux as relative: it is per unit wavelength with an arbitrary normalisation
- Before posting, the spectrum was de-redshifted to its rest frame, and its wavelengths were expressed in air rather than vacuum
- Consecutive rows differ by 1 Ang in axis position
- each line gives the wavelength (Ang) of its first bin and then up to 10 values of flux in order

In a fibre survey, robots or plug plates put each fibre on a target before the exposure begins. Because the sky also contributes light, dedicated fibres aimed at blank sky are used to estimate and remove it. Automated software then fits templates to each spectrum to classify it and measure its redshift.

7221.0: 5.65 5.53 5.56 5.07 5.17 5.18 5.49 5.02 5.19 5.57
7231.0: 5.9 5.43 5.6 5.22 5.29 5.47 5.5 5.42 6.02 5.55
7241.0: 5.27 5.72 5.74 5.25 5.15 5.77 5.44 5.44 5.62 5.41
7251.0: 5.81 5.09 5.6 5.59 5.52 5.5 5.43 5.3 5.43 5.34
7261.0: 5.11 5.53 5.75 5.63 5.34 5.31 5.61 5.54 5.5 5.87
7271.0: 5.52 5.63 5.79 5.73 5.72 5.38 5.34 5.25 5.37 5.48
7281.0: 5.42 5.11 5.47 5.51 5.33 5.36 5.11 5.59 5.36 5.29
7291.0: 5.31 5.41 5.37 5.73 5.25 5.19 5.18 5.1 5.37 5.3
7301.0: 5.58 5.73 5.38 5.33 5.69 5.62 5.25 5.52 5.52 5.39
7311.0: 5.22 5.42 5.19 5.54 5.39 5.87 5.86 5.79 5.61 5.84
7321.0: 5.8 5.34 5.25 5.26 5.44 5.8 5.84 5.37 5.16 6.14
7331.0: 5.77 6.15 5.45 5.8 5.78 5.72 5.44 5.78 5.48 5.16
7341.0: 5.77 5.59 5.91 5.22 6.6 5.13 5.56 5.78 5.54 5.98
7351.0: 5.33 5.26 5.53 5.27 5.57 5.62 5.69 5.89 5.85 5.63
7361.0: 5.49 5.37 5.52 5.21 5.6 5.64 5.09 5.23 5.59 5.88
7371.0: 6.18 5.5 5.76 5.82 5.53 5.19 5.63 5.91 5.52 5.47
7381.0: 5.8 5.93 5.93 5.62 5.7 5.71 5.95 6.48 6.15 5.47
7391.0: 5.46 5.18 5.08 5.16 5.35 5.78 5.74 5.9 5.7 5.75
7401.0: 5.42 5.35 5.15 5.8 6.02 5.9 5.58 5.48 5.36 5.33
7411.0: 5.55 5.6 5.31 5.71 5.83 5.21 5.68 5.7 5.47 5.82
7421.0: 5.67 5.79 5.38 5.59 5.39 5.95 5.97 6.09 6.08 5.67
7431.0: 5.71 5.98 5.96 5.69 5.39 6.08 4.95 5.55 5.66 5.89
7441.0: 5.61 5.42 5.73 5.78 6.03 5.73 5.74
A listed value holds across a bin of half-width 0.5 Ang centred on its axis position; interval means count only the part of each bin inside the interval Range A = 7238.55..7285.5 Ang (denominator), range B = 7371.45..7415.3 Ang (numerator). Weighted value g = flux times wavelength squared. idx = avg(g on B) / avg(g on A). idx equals 1.06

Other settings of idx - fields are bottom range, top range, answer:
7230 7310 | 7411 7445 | 1.09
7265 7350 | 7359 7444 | 1.05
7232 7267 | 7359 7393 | 1.07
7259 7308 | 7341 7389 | 1.06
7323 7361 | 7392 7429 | 1.01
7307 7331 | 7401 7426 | 1.03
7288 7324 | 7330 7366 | 1.04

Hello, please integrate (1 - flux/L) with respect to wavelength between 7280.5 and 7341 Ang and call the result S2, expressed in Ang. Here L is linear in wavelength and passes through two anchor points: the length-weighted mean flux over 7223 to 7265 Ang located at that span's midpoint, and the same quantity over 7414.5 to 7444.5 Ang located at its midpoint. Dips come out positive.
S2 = 0.5 Ang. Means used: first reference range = 5.45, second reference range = 5.69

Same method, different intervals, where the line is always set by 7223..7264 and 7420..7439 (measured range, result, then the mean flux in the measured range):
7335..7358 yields 0.00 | 5.6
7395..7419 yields 0.38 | 5.59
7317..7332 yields -0.16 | 5.63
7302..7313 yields 0.21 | 5.44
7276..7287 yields 0.30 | 5.35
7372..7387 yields -0.10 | 5.68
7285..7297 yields 0.36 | 5.35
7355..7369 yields 0.23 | 5.53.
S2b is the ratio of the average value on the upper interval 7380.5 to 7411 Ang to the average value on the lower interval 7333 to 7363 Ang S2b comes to 1.01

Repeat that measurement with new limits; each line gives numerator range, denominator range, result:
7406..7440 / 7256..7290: 1.04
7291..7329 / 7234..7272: 1.00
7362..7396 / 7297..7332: 1.02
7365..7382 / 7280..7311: 1.04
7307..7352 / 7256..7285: 1.02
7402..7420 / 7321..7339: 0.99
